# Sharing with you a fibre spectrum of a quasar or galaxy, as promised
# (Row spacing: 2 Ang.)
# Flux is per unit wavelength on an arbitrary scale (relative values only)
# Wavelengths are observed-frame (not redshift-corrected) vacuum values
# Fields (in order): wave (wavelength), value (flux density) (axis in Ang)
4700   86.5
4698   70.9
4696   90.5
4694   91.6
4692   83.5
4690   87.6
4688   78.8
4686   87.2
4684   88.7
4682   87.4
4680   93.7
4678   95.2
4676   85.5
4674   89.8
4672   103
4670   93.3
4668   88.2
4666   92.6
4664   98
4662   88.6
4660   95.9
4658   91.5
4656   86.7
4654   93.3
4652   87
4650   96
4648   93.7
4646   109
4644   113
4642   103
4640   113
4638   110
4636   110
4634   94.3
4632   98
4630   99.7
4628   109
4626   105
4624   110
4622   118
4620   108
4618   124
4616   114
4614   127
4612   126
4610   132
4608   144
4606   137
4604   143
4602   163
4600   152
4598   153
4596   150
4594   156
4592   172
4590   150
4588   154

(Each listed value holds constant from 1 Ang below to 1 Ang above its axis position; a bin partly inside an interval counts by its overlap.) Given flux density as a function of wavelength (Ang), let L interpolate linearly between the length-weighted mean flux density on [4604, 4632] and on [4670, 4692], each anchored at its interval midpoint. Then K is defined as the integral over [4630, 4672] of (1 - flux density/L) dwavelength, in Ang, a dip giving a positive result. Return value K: 2.38 Ang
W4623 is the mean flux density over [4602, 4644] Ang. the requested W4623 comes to 117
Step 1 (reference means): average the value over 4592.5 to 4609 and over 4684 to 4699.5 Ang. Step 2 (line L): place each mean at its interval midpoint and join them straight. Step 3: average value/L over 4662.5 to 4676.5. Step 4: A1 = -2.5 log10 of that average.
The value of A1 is 0.09 mag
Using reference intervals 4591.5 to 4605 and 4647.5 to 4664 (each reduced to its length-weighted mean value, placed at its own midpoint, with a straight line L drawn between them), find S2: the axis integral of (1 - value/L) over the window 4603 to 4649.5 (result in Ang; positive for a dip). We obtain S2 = 3.5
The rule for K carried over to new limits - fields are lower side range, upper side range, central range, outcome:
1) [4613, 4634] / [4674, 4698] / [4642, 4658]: 0.6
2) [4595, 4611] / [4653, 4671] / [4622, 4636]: 2.1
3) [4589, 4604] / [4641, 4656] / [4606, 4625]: 1.6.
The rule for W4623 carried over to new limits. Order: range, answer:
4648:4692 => 90.8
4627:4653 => 103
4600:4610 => 146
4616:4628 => 113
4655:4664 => 91.5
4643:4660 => 96.3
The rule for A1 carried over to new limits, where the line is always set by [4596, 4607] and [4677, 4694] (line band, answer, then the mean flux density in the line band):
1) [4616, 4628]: 0.193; 113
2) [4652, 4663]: 0.193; 90.8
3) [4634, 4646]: 0.121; 108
